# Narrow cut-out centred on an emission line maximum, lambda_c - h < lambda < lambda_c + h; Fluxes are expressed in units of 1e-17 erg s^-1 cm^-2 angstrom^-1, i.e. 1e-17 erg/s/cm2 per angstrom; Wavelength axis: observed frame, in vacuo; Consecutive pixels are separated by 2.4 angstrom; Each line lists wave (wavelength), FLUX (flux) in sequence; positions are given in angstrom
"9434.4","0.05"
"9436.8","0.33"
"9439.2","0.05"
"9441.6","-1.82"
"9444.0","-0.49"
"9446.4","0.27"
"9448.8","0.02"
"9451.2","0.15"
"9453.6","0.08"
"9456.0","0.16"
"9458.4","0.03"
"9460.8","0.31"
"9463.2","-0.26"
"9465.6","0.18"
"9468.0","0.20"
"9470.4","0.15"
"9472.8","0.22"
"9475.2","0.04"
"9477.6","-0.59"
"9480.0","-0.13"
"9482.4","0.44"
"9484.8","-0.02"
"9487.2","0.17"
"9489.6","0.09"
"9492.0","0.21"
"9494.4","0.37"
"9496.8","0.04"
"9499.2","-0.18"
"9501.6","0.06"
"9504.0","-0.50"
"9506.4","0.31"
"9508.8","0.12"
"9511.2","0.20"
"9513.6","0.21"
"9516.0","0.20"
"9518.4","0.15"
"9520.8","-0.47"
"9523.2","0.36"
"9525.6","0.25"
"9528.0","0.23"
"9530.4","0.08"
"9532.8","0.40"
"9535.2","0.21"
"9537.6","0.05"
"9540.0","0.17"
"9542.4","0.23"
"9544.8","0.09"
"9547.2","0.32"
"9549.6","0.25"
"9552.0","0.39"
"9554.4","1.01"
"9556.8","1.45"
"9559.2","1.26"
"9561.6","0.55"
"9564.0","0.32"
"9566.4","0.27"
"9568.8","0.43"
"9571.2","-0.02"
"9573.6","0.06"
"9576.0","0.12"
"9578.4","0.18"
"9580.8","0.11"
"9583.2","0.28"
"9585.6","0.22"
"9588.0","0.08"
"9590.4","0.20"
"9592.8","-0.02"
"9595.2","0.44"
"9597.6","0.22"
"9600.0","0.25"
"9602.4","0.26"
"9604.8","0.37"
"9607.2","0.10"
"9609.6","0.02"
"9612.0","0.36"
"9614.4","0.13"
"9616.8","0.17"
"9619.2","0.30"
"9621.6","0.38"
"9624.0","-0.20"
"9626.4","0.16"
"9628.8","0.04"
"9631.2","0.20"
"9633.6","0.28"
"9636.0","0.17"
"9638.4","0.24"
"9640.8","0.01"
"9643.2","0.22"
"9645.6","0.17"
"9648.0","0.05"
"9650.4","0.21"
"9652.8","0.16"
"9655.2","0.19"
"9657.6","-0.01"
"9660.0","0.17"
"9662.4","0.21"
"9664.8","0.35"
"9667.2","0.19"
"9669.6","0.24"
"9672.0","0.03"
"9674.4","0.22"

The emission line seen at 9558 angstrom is H-beta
